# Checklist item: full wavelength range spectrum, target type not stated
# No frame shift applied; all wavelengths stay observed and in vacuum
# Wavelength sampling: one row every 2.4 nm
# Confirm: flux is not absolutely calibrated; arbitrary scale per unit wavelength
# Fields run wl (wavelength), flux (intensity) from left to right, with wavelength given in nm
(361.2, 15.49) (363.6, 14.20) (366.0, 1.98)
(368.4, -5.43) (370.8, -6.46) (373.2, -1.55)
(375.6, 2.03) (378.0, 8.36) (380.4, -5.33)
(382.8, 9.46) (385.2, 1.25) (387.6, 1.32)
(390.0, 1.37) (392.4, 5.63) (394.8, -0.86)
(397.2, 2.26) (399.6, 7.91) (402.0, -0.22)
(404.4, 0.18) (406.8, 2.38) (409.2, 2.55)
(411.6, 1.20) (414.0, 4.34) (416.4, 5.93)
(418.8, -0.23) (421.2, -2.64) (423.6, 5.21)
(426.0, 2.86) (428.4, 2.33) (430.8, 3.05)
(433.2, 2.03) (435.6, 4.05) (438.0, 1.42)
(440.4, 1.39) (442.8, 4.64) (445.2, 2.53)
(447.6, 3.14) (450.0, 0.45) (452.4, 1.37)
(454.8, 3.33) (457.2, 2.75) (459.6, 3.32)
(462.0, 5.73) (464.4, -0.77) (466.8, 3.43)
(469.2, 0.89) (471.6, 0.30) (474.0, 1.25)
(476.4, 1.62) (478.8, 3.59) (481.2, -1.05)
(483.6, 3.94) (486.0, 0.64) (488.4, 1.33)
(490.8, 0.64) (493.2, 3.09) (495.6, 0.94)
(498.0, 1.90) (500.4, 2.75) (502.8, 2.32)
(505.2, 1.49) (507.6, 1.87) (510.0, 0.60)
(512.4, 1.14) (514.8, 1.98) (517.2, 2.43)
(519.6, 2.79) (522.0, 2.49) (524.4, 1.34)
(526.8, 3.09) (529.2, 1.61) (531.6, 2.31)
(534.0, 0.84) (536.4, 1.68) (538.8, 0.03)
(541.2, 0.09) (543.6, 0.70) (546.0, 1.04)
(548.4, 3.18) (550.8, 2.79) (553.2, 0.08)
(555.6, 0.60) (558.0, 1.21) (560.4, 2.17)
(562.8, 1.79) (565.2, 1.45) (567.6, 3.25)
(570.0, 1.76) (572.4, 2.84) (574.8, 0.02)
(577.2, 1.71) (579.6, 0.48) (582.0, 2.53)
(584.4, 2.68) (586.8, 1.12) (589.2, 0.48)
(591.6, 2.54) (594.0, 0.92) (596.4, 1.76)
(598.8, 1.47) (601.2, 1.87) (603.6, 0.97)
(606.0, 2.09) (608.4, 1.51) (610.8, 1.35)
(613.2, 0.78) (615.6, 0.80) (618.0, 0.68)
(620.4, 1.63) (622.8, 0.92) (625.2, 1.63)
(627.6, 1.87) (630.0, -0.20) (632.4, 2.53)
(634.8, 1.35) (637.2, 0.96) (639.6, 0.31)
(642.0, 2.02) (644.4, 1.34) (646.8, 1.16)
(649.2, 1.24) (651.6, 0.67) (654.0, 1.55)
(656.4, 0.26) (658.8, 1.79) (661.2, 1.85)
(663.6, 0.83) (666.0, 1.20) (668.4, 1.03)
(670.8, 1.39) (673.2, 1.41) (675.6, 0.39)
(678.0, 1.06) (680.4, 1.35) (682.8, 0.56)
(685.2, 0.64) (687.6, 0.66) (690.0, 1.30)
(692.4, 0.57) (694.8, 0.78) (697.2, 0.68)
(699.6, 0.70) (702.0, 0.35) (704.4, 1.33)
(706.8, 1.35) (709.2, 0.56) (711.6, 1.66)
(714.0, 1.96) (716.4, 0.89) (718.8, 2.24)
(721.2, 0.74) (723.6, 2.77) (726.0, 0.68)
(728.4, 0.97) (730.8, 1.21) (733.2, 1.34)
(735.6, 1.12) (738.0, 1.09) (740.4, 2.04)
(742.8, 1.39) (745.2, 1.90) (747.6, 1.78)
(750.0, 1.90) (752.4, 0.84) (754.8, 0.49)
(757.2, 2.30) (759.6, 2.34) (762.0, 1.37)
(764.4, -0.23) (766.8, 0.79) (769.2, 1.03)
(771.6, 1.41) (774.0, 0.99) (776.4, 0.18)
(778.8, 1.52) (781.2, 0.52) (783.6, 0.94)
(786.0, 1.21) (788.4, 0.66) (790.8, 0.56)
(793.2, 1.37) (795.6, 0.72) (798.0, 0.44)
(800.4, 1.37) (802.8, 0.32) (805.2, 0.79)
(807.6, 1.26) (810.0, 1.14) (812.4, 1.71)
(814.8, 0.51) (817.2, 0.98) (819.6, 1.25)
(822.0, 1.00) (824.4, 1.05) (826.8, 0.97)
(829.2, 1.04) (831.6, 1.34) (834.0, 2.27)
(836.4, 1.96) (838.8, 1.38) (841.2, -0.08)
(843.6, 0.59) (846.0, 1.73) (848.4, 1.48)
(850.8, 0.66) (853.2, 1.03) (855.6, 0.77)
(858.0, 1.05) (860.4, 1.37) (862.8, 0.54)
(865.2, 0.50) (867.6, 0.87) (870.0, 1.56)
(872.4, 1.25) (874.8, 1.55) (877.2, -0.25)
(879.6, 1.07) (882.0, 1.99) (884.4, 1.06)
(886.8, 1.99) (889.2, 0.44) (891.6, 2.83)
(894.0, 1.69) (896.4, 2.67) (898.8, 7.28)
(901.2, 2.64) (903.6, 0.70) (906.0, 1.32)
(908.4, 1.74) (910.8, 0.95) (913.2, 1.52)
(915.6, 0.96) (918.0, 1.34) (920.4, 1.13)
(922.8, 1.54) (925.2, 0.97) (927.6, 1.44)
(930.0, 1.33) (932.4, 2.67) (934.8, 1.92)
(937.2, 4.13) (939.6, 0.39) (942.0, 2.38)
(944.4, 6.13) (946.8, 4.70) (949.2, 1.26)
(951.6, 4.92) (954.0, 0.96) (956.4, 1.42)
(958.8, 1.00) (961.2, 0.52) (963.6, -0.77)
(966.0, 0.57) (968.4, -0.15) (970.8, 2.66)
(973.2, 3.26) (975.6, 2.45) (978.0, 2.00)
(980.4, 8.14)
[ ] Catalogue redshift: 1.41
